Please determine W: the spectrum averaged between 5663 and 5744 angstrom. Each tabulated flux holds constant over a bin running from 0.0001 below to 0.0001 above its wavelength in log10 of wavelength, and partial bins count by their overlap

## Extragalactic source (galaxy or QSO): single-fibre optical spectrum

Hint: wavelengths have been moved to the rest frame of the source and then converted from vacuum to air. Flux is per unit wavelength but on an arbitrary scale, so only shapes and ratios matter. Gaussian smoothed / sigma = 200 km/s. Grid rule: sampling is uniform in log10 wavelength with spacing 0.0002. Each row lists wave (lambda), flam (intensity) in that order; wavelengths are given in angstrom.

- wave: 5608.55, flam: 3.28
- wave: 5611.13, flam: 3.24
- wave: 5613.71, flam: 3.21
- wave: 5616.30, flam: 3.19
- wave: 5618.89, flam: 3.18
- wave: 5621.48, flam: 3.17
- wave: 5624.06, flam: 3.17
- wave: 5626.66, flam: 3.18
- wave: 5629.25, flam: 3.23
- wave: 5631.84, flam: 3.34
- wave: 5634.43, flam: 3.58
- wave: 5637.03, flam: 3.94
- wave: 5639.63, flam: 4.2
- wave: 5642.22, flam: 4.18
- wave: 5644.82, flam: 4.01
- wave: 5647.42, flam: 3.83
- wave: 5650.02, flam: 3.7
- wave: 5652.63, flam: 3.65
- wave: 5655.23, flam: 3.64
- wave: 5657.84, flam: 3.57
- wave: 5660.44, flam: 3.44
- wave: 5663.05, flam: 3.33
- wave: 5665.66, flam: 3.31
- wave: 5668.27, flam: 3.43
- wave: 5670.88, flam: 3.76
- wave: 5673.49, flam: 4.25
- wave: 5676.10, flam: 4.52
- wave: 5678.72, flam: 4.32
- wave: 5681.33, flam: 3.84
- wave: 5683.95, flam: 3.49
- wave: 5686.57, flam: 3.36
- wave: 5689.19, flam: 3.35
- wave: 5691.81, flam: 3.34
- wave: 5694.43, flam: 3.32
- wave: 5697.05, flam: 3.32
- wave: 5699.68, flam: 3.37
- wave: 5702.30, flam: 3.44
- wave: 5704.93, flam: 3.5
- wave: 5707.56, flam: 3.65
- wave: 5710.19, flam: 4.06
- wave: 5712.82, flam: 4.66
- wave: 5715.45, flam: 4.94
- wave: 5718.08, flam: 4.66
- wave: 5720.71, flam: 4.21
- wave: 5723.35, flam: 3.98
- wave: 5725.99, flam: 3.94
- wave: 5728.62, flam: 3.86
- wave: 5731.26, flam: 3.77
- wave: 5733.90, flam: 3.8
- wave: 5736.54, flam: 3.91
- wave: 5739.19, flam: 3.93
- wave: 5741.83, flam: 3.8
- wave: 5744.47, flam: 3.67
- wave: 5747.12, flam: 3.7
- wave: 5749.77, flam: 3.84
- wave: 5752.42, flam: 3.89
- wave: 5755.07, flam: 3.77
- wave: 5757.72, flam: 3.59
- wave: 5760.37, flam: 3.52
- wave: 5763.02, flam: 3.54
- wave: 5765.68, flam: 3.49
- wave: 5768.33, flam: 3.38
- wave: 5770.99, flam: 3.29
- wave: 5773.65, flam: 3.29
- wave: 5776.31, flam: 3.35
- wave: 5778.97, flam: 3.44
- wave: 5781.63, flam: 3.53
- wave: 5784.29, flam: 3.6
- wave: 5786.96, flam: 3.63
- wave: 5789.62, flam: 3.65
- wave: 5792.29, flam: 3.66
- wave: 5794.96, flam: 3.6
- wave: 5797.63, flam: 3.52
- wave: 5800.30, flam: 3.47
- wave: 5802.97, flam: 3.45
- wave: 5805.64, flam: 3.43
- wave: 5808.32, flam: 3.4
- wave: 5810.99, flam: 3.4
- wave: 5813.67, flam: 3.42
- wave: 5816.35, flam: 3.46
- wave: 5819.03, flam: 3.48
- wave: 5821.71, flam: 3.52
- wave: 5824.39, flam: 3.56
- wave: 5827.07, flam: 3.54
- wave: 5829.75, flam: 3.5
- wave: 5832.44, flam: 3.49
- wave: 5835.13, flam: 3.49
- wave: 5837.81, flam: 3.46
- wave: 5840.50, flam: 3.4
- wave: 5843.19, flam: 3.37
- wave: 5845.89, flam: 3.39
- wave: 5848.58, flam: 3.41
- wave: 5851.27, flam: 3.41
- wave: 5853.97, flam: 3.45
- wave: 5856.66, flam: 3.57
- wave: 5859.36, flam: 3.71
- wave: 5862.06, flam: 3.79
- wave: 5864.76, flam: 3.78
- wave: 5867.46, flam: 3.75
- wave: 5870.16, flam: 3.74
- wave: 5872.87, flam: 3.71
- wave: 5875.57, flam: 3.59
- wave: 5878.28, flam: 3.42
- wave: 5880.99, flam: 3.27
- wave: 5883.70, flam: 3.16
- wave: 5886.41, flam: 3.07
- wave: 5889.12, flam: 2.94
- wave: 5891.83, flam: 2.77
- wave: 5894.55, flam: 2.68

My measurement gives 3.83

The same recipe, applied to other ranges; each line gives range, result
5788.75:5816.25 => 3.49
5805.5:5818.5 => 3.42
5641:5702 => 3.66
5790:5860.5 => 3.48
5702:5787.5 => 3.78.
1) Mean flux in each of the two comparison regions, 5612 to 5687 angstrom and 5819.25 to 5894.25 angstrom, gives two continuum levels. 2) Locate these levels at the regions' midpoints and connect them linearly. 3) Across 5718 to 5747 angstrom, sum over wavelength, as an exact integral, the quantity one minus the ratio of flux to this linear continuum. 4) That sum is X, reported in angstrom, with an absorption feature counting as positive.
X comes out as -3.0 angstrom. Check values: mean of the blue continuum 3.62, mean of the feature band 3.92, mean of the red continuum 3.44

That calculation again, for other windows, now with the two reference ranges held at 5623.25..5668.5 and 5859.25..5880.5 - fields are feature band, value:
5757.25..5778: 1.22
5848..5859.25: 0.53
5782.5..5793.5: 0.04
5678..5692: 0.02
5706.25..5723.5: -3.37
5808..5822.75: 0.82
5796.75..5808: 0.58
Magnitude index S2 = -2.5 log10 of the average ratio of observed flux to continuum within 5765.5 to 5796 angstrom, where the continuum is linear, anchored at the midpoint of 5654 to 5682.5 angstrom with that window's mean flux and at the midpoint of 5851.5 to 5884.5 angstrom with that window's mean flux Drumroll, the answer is 0.05 mag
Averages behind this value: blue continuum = 3.77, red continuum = 3.58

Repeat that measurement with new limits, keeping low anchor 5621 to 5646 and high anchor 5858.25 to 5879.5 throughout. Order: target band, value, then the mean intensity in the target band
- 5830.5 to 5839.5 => 0.06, 3.48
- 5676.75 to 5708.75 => 0.03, 3.54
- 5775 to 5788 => 0.05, 3.51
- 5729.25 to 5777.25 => 0.00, 3.65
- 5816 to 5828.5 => 0.05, 3.52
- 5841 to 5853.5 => 0.09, 3.4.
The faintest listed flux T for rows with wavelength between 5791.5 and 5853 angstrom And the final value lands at 3.37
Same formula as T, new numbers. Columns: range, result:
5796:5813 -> 3.4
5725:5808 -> 3.29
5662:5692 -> 3.31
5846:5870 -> 3.41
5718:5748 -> 3.67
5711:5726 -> 3.94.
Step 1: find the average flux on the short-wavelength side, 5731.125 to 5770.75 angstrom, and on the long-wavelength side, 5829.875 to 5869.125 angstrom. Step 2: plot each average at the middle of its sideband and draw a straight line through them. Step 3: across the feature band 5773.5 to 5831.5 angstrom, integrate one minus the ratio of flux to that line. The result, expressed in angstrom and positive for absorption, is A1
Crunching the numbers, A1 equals 1.8 angstrom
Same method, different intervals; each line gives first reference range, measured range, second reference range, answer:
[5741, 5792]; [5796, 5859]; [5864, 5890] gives 0.7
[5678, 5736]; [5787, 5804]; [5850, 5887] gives 0.5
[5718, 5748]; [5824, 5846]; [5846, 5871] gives 1.2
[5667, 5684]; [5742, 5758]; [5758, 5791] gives -0.7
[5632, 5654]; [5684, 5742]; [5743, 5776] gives -2.1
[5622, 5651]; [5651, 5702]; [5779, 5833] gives 0.2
